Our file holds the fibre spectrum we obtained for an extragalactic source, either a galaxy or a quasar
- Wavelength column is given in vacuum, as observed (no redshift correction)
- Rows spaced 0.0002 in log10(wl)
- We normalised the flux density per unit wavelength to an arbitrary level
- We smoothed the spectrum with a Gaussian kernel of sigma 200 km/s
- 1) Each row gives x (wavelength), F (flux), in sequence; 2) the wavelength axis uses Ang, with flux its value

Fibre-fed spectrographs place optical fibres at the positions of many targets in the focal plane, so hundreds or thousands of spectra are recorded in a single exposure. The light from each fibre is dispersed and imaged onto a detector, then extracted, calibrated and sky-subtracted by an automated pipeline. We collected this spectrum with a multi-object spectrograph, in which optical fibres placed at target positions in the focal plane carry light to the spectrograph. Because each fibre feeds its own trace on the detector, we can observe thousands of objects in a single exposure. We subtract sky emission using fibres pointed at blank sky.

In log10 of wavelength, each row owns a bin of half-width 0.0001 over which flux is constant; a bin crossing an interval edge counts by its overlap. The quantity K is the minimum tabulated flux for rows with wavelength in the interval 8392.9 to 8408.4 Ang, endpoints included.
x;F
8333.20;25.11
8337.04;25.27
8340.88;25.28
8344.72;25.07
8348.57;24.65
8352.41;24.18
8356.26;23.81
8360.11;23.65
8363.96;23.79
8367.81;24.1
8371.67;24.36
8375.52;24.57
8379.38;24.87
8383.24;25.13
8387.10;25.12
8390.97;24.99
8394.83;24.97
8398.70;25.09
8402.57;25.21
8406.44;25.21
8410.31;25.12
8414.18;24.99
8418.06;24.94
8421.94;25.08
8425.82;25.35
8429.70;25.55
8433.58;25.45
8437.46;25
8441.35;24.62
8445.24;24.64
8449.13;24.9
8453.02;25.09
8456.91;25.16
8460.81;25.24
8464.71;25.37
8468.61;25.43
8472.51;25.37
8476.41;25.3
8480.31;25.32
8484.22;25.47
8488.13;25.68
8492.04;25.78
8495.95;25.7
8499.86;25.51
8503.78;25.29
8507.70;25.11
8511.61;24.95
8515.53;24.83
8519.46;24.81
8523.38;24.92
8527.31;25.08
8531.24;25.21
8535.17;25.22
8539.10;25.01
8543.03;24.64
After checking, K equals 24.97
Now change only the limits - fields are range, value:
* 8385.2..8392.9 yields 24.99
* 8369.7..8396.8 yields 24.36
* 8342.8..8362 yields 23.65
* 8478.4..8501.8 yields 25.32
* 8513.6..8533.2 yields 24.81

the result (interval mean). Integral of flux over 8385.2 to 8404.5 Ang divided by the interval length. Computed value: 25.1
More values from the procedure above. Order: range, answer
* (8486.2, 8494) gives 25.7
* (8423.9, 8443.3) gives 25.2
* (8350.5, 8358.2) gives 24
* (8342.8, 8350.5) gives 24.9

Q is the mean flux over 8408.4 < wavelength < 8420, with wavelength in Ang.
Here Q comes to 25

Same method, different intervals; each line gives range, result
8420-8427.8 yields 25.2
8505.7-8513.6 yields 25.1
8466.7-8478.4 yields 25.4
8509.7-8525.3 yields 24.9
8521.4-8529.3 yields 25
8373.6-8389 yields 24.9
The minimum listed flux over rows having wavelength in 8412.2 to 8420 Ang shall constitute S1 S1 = 24.94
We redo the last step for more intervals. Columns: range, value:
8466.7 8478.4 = 25.3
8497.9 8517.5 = 24.83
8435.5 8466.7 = 24.62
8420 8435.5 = 25.08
